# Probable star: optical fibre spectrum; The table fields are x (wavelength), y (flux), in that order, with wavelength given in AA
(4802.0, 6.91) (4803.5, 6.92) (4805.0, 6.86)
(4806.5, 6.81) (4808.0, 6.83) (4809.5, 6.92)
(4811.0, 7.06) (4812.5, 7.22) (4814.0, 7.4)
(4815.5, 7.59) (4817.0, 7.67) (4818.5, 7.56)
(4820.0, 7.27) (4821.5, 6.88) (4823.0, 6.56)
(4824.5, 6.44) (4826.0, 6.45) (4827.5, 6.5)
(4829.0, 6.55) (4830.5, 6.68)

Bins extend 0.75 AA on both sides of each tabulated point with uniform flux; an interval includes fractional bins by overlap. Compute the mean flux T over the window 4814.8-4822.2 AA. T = 7.4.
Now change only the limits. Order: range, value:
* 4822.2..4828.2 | 6.49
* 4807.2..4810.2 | 6.87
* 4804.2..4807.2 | 6.84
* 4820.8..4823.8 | 6.71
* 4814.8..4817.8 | 7.63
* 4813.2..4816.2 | 7.49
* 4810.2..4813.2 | 7.13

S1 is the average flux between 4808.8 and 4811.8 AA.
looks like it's 7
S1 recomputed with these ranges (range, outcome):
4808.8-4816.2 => 7.24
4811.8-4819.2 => 7.49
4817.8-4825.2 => 6.94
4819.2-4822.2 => 7.09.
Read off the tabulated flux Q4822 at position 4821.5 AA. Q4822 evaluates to 6.88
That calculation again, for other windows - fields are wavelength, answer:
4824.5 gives 6.44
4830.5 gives 6.68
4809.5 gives 6.92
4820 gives 7.27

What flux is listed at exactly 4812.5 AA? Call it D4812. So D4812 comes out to 7.22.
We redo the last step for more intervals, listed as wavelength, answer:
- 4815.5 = 7.59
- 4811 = 7.06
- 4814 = 7.4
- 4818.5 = 7.56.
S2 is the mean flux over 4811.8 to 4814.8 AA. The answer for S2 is 7.32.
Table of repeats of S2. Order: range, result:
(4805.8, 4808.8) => 6.82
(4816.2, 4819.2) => 7.62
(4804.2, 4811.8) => 6.9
